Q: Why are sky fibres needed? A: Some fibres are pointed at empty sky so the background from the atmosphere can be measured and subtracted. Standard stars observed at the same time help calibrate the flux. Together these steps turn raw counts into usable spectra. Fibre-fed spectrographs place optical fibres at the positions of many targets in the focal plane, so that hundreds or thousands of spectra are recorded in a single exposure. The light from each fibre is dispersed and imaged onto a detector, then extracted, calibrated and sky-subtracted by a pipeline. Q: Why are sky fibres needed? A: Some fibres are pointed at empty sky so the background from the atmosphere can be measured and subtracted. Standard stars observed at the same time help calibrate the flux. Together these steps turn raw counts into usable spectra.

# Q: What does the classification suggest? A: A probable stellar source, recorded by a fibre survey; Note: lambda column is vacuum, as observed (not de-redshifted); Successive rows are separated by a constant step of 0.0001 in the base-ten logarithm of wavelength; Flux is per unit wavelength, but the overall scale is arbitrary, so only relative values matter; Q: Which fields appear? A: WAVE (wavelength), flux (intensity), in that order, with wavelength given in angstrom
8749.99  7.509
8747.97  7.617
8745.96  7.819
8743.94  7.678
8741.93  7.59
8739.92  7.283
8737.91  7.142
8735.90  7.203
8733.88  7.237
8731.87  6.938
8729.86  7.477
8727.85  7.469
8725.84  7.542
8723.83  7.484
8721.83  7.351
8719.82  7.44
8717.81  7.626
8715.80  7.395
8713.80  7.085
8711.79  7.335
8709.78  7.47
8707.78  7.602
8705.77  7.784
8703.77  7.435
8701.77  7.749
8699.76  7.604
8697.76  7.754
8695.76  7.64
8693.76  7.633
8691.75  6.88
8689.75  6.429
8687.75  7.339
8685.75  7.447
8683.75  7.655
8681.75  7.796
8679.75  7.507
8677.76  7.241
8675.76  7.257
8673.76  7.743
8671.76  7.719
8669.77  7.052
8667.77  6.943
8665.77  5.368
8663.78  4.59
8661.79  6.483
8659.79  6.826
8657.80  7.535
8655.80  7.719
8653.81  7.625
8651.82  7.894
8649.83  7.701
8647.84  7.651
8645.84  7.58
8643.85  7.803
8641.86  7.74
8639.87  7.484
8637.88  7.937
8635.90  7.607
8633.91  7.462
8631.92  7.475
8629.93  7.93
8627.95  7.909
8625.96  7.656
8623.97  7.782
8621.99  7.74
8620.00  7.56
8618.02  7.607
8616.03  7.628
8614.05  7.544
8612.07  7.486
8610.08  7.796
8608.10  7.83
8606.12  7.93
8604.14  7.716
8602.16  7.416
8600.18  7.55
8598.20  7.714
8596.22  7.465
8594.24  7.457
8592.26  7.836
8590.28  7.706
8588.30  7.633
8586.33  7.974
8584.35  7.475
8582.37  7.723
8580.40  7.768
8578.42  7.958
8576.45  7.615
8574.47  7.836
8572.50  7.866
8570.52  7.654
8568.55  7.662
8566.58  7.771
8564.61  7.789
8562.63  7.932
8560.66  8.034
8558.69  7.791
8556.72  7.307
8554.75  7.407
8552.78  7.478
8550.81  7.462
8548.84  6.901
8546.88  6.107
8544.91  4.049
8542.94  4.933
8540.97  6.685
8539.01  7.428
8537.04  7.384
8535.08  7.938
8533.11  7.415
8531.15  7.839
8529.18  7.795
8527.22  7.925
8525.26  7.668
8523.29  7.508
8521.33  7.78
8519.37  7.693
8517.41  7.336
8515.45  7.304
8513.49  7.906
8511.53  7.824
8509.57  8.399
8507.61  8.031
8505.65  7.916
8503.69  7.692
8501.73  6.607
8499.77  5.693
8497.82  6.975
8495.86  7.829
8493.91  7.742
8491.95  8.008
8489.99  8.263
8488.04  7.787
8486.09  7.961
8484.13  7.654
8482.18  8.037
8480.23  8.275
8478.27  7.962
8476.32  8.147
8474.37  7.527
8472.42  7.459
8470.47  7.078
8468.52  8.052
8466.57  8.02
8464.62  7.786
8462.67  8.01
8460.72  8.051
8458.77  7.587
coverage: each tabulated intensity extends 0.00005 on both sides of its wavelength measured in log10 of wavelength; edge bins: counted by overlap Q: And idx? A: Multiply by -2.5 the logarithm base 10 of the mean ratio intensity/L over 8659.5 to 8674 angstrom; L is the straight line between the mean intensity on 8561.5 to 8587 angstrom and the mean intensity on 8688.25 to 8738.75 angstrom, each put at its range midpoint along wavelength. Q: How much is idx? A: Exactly 0.15 mag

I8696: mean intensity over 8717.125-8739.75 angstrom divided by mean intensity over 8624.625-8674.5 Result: 1.00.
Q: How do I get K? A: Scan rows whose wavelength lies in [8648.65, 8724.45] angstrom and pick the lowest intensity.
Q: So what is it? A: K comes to 4.59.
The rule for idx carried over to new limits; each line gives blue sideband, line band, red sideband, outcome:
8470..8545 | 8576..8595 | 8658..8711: -0.05 mag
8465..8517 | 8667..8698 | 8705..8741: 0.01 mag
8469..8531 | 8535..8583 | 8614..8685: 0.04 mag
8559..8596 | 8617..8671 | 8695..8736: 0.04 mag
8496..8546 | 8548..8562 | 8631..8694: -0.03 mag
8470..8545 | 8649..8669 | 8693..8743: 0.09 mag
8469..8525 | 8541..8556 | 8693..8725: 0.20 mag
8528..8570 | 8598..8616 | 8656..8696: -0.08 mag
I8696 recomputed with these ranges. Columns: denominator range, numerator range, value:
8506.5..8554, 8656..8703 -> 0.98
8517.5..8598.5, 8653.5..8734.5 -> 0.98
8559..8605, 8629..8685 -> 0.95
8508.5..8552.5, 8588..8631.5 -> 1.06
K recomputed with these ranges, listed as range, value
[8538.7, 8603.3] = 4.049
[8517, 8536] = 7.336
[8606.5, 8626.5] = 7.486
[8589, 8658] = 7.416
